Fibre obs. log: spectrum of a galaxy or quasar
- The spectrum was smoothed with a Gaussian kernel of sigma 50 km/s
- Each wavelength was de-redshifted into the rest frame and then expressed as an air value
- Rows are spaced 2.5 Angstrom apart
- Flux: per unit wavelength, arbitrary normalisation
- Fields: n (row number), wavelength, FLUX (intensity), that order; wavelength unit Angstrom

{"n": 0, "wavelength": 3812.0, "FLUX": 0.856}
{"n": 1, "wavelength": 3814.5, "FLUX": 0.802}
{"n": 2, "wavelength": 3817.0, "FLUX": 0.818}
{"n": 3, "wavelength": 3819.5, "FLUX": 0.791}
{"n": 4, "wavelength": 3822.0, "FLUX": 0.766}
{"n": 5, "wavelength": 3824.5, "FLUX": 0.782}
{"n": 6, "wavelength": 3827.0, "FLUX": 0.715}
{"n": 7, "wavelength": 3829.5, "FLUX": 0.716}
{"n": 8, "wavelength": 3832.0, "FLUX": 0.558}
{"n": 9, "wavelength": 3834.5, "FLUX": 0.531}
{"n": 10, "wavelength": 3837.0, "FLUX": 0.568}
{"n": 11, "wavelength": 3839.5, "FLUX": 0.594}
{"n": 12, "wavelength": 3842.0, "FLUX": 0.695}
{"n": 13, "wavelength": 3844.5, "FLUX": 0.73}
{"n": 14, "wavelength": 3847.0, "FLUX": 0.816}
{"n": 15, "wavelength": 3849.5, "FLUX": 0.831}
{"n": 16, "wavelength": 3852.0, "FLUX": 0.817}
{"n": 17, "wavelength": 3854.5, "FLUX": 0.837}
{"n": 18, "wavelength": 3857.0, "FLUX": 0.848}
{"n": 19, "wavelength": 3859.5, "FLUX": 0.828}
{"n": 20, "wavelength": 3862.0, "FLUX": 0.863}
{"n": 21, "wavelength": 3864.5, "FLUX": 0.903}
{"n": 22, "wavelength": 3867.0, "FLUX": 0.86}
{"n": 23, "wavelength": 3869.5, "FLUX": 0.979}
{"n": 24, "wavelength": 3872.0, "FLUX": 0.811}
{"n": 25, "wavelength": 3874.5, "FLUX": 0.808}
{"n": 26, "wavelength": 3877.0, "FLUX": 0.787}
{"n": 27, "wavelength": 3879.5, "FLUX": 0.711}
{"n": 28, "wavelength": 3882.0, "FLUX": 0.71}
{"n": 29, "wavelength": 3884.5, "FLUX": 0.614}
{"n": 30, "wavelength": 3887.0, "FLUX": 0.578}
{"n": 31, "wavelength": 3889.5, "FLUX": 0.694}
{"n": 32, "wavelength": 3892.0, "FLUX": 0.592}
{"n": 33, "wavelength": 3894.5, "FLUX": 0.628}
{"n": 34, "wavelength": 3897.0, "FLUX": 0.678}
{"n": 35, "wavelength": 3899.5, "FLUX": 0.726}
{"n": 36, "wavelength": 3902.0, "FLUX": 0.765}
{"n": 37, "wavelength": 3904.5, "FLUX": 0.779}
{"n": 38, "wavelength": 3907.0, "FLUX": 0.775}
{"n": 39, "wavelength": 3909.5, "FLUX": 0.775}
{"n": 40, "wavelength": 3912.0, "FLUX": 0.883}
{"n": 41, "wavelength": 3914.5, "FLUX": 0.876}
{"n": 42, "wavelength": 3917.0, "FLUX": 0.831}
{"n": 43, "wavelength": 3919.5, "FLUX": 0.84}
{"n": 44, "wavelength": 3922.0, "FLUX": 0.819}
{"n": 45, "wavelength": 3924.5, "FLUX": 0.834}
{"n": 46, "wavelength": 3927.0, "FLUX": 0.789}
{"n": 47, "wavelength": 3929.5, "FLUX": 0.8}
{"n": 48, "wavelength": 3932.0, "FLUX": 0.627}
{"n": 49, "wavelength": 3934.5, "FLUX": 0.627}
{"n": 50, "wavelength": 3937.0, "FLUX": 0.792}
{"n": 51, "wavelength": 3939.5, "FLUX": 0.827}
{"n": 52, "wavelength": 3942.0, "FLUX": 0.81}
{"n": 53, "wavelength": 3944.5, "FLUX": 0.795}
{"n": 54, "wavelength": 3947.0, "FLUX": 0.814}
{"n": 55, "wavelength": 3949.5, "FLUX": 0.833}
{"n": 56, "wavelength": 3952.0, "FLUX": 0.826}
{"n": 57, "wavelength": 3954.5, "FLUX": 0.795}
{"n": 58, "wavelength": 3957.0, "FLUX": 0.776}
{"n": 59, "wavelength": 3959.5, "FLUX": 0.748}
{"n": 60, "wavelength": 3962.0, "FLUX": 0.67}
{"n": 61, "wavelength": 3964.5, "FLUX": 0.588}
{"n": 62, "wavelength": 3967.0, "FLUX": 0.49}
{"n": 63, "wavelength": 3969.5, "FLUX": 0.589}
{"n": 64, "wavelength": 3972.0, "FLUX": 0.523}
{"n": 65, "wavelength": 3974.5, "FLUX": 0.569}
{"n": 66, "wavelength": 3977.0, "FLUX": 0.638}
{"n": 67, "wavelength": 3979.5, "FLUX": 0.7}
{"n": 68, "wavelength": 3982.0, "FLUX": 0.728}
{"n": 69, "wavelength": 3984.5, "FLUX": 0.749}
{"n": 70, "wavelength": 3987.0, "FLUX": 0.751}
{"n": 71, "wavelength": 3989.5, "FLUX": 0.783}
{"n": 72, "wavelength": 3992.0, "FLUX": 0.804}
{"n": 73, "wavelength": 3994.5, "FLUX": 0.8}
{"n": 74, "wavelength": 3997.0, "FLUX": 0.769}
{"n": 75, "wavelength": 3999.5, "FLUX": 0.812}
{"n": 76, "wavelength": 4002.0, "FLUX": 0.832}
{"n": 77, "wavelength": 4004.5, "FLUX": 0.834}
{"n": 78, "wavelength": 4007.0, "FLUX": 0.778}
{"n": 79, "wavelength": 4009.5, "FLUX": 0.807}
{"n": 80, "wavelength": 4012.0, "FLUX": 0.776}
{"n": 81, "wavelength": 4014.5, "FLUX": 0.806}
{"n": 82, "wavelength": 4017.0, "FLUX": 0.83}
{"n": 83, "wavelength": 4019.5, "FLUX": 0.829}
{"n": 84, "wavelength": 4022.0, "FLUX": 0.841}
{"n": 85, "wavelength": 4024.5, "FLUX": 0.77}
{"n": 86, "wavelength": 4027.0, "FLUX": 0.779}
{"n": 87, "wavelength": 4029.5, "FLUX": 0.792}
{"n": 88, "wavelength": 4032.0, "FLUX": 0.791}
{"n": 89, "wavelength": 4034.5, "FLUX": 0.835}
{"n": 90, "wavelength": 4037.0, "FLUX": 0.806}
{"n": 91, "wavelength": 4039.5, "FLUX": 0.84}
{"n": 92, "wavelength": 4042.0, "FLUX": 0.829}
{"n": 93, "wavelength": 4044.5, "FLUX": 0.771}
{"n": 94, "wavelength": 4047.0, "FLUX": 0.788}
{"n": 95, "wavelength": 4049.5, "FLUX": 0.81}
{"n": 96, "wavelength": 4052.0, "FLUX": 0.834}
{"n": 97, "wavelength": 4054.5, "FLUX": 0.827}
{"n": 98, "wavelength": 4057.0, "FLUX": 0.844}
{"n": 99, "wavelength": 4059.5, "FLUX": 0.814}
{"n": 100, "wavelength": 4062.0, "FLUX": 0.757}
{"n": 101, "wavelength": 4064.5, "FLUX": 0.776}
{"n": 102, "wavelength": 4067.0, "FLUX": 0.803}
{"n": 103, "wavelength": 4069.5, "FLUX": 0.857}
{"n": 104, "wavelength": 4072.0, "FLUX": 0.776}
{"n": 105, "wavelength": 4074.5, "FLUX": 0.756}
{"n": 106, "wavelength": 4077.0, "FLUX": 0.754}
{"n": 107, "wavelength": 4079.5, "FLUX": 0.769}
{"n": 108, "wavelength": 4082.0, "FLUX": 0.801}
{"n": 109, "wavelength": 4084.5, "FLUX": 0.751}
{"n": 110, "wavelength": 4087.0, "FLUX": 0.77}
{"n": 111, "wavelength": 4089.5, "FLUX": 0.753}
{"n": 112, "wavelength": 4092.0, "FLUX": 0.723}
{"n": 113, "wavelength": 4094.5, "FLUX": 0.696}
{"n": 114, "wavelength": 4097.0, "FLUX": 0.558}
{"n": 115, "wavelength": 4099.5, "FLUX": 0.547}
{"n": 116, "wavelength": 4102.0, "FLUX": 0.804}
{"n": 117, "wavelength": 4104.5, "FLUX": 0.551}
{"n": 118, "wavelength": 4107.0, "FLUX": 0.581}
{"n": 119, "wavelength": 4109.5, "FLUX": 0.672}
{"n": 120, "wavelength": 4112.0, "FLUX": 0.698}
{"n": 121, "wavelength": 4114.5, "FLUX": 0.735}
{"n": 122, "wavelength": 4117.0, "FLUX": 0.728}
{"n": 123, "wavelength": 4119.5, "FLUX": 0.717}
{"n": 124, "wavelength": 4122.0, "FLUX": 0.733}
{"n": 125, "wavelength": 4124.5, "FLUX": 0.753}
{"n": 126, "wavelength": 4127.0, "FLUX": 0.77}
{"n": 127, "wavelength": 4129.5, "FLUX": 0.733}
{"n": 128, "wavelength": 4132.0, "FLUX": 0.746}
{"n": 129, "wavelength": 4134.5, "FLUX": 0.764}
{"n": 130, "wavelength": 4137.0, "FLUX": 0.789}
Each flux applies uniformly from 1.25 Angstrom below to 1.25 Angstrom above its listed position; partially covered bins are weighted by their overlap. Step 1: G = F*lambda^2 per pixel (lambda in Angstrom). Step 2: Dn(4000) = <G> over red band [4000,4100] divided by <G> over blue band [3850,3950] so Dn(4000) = 1.09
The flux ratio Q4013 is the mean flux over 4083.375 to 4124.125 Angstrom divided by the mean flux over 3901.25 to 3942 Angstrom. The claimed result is 0.87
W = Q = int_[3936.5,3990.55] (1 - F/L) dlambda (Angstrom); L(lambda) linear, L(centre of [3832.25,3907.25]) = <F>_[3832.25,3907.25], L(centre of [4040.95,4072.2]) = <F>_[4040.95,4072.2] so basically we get 4.0 Angstrom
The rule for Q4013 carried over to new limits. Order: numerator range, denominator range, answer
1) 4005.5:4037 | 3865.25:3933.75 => 1.05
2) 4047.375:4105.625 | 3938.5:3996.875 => 1.04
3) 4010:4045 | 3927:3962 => 1.05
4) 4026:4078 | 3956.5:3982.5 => 1.27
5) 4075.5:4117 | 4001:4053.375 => 0.86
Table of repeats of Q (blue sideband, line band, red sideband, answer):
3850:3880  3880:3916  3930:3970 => 3.4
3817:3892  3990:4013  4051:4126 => -1.8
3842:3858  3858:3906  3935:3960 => 2.9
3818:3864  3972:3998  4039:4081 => 2.0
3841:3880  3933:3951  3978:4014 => 0.3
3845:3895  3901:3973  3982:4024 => 2.9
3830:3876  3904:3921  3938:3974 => -2.0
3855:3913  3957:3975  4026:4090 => 3.9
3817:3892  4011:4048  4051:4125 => -3.3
